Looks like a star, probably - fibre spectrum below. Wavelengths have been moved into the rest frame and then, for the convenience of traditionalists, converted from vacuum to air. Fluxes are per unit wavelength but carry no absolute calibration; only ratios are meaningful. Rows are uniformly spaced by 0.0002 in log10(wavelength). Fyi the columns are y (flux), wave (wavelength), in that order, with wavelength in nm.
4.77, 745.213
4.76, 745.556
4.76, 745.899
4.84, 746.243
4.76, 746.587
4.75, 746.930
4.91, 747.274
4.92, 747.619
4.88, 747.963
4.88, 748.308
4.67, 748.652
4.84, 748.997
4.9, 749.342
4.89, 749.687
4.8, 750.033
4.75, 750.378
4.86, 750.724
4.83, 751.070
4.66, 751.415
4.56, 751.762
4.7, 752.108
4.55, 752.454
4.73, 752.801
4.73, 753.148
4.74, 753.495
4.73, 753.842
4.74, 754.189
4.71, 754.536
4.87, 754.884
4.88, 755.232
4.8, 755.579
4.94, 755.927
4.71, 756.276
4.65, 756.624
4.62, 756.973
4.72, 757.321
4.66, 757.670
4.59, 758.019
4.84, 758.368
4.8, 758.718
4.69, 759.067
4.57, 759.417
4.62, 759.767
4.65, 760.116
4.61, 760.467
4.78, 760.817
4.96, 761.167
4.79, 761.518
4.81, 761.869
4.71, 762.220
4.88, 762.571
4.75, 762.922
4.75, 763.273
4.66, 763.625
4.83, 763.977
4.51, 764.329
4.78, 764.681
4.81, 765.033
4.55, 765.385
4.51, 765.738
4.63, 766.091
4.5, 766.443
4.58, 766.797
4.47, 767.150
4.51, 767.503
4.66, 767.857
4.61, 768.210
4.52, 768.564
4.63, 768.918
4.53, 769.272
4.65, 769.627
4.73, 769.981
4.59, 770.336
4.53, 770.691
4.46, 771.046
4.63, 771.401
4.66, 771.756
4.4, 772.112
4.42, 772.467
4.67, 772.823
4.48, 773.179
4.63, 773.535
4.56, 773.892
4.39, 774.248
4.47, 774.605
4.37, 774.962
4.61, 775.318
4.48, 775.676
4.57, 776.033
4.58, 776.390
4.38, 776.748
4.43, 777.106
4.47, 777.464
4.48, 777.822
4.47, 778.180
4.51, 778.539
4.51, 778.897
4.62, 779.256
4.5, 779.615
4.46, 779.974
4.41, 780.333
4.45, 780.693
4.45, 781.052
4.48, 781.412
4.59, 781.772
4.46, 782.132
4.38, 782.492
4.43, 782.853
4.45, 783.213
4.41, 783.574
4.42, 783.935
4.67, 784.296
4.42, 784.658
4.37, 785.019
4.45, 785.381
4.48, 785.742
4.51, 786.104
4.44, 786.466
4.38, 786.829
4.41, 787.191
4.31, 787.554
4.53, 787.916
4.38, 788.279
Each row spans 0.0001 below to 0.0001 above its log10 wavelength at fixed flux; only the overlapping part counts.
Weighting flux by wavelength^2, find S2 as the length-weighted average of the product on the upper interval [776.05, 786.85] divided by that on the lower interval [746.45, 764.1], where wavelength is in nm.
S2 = 1.0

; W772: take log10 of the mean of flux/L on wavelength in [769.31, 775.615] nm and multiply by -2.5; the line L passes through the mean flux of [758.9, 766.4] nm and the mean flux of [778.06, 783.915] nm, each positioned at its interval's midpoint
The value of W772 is 0.01 mag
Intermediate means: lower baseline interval 4.7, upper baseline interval 4.47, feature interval 4.54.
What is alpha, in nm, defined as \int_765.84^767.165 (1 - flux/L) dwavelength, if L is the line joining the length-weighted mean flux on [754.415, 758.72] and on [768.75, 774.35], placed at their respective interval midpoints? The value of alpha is 0.02 nm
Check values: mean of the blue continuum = 4.75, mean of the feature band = 4.55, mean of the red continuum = 4.56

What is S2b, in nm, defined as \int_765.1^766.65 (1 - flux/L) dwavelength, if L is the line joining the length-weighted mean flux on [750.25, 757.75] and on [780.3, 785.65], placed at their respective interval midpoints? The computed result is 0.02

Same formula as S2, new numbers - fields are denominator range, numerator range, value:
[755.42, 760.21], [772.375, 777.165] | 1.00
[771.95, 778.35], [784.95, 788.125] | 1.02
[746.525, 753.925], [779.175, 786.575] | 1.02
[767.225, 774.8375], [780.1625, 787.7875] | 1.01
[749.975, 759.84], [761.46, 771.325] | 1.01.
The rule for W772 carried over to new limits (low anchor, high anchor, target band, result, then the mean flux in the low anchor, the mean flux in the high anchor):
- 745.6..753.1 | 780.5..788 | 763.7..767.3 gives 0.00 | 4.78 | 4.45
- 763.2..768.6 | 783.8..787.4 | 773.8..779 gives 0.01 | 4.62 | 4.45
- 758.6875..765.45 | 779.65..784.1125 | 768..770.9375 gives 0.01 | 4.73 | 4.45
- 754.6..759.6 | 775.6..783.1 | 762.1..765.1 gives -0.02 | 4.74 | 4.48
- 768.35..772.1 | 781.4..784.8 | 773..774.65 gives 0.01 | 4.58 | 4.47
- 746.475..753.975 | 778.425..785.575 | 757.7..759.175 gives -0.01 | 4.77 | 4.47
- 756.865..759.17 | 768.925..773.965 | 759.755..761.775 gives -0.02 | 4.71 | 4.57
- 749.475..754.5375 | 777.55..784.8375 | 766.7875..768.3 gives 0.01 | 4.73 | 4.48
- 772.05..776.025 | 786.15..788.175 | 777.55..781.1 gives 0.00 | 4.5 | 4.42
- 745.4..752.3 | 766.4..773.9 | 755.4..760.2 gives 0.00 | 4.8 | 4.57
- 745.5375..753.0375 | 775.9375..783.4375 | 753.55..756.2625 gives -0.02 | 4.78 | 4.48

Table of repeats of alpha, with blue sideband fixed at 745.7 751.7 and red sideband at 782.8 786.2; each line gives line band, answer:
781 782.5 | 0.001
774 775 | 0.029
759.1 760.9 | 0.023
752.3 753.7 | 0.023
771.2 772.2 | 0.002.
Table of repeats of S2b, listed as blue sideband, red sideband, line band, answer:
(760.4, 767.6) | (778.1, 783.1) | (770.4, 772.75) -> 0.03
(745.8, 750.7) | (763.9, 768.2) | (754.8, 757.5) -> -0.02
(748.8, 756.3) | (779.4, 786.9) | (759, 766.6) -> -0.05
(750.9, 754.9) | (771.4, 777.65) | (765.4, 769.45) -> 0.01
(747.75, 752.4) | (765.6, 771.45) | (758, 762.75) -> -0.08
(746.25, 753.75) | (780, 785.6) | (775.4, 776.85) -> 0.00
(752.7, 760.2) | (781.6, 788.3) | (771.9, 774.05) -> 0.02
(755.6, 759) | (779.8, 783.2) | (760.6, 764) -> -0.08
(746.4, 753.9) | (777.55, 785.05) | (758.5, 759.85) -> 0.00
